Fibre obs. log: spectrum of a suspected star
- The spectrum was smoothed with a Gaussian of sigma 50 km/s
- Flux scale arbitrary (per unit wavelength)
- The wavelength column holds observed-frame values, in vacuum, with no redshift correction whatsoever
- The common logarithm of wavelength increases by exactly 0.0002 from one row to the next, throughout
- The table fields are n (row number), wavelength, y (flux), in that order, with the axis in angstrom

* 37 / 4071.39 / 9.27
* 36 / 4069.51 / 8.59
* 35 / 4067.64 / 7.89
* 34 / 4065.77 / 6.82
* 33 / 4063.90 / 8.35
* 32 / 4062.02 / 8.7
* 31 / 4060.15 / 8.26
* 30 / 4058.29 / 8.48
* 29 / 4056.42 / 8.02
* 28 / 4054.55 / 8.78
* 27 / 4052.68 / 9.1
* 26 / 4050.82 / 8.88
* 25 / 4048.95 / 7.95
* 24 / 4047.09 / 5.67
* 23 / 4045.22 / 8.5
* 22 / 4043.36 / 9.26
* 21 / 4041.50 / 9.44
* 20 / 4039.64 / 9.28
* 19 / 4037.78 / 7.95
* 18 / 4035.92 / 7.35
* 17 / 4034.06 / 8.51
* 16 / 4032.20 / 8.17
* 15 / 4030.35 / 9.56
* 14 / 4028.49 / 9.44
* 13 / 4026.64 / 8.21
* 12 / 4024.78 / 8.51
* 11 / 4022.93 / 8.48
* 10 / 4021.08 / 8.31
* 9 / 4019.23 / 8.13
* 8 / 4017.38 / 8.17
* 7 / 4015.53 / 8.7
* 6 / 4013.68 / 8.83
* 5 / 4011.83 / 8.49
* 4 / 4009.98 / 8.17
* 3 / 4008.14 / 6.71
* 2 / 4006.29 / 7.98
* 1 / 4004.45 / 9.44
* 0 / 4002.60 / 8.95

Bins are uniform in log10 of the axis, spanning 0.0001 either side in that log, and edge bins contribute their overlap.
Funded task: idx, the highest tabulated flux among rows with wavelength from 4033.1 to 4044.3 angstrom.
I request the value 9.44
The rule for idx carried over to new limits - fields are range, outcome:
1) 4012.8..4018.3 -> 8.83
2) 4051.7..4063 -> 9.1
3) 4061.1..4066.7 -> 8.7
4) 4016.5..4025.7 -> 8.51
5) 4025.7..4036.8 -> 9.56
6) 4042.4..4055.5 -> 9.26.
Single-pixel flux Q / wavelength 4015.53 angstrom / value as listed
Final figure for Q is 8.7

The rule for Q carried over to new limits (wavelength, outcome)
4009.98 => 8.17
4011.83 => 8.49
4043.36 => 9.26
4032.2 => 8.17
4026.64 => 8.21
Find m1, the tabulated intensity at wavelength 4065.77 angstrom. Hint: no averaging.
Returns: 6.82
